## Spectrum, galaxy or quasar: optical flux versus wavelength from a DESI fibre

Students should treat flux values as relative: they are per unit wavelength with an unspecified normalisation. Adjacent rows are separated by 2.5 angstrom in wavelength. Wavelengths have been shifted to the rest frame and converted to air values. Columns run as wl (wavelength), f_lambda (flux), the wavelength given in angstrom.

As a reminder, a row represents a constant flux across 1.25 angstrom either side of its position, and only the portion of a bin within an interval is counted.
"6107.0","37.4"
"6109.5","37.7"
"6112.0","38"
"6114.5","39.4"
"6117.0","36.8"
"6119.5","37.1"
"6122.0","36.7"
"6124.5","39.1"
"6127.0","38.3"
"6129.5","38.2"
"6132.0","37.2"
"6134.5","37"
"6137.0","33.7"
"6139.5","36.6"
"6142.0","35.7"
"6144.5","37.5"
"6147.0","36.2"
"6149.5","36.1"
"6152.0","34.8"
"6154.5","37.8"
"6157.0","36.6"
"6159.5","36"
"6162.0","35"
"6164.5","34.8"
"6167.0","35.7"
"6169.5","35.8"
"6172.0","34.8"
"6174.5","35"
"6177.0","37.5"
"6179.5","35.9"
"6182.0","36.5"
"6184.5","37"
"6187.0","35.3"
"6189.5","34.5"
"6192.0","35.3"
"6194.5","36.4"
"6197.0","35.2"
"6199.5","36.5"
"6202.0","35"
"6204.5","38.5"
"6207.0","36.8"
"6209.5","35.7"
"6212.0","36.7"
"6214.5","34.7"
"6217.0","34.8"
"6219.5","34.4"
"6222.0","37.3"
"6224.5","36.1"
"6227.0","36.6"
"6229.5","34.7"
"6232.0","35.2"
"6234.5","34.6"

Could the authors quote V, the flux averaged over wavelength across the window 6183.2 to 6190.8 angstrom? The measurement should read 35.6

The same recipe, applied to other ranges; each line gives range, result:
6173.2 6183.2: 36.2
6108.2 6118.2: 38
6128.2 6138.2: 36.5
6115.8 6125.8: 37.4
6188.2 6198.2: 35.4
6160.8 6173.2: 35.2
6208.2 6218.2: 35.5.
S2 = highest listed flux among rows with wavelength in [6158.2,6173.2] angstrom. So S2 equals 36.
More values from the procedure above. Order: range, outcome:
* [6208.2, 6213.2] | 36.7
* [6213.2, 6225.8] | 37.3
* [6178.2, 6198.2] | 37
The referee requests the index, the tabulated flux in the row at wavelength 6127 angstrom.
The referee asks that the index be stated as 38.3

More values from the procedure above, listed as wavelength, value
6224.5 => 36.1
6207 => 36.8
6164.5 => 34.8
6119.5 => 37.1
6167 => 35.7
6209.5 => 35.7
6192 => 35.3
